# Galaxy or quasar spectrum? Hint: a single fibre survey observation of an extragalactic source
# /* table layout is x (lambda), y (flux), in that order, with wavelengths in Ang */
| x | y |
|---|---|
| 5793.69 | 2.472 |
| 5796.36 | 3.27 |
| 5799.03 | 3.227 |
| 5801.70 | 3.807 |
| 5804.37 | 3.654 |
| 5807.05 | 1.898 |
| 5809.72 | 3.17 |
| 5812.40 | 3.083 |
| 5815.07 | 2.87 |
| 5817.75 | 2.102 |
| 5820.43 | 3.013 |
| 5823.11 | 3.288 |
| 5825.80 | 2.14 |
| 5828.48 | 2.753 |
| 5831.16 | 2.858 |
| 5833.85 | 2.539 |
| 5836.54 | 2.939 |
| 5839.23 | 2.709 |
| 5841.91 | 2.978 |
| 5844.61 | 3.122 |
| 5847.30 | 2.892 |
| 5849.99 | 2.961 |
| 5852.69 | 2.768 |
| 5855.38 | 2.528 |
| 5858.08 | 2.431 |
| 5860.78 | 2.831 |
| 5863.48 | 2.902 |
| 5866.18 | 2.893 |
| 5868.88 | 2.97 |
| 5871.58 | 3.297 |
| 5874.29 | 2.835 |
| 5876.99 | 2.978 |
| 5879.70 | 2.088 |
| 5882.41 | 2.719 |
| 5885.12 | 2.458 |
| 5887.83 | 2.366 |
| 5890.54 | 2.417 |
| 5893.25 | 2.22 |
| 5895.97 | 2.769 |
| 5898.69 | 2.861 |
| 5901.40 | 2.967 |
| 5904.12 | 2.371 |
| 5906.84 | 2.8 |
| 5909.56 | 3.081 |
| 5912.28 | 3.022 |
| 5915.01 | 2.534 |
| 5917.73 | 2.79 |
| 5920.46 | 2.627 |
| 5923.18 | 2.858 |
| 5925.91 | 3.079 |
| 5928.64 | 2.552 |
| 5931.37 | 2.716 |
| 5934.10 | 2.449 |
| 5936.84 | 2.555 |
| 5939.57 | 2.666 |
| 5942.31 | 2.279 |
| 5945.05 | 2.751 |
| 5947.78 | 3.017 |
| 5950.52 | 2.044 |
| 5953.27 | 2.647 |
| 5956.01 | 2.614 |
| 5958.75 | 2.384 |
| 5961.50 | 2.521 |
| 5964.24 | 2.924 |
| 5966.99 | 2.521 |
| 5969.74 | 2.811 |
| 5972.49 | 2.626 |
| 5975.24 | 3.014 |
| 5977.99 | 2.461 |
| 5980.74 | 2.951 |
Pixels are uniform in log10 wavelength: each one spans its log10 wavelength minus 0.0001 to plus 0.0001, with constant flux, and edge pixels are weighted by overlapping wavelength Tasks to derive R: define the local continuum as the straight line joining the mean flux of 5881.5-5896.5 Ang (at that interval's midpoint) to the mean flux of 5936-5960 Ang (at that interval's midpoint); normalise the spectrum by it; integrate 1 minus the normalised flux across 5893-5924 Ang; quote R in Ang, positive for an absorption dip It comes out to -3.2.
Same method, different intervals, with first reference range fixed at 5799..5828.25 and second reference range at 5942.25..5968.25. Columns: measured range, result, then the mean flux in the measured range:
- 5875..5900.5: 1.7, 2.56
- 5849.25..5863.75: 0.5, 2.71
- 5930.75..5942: 0.3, 2.56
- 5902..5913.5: -0.6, 2.83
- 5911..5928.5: -0.9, 2.8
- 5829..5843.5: 0.3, 2.81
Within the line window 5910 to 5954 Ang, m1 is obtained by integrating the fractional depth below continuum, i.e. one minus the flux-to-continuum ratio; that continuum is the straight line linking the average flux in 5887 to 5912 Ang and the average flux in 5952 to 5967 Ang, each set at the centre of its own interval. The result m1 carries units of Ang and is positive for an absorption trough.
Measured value -0.52 Ang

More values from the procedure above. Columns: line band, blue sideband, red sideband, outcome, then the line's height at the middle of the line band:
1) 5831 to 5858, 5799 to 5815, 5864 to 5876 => 2.1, 3.04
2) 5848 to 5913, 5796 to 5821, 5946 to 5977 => 2.4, 2.83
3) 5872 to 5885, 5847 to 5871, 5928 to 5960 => 0.3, 2.75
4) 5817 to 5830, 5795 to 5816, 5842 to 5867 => 1.4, 3.01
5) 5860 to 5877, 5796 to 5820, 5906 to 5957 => -0.7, 2.85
